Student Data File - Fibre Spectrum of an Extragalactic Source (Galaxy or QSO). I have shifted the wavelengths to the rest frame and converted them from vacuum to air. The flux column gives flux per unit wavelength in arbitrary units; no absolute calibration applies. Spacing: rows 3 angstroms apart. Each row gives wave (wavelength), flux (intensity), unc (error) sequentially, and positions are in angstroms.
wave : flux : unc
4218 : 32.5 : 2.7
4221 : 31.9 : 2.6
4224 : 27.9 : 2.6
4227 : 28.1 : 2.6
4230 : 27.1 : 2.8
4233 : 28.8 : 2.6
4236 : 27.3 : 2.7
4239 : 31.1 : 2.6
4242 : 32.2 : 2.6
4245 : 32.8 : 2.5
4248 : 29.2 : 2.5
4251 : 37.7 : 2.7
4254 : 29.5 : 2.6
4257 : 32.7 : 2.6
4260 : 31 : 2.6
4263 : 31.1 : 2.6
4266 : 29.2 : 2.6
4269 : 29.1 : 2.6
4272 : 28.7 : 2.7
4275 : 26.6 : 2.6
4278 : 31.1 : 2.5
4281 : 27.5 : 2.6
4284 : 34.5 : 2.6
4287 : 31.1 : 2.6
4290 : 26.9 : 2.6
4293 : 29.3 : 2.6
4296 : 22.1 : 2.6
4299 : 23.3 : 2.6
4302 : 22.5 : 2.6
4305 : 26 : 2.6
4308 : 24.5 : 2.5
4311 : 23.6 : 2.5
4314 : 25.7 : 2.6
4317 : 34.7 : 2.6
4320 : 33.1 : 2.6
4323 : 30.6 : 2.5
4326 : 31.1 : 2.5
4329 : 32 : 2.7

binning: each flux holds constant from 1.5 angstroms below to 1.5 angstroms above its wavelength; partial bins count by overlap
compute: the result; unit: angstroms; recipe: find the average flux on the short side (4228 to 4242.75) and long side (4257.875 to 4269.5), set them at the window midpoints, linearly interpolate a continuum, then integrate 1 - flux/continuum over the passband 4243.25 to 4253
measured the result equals -1.10 angstroms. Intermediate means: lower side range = 29.1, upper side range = 30.3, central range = 33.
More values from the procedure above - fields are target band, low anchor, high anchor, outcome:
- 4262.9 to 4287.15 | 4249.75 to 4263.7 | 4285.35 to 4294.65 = 0.6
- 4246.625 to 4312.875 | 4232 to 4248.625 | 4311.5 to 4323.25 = 4.1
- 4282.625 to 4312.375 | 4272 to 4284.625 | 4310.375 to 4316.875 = 1.9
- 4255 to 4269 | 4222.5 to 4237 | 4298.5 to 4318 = -2.0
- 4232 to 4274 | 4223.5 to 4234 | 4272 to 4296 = -3.4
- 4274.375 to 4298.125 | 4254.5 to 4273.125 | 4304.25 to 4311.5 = -0.9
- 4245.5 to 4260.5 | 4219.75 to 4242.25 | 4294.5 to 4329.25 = -1.9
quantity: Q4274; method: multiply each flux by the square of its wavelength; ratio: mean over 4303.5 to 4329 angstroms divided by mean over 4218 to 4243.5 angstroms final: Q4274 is 1.02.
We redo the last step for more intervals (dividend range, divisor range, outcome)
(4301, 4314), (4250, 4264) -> 0.77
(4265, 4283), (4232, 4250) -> 0.96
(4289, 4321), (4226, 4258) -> 0.89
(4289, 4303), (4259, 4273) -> 0.84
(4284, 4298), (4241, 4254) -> 0.88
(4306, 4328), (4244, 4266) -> 0.94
